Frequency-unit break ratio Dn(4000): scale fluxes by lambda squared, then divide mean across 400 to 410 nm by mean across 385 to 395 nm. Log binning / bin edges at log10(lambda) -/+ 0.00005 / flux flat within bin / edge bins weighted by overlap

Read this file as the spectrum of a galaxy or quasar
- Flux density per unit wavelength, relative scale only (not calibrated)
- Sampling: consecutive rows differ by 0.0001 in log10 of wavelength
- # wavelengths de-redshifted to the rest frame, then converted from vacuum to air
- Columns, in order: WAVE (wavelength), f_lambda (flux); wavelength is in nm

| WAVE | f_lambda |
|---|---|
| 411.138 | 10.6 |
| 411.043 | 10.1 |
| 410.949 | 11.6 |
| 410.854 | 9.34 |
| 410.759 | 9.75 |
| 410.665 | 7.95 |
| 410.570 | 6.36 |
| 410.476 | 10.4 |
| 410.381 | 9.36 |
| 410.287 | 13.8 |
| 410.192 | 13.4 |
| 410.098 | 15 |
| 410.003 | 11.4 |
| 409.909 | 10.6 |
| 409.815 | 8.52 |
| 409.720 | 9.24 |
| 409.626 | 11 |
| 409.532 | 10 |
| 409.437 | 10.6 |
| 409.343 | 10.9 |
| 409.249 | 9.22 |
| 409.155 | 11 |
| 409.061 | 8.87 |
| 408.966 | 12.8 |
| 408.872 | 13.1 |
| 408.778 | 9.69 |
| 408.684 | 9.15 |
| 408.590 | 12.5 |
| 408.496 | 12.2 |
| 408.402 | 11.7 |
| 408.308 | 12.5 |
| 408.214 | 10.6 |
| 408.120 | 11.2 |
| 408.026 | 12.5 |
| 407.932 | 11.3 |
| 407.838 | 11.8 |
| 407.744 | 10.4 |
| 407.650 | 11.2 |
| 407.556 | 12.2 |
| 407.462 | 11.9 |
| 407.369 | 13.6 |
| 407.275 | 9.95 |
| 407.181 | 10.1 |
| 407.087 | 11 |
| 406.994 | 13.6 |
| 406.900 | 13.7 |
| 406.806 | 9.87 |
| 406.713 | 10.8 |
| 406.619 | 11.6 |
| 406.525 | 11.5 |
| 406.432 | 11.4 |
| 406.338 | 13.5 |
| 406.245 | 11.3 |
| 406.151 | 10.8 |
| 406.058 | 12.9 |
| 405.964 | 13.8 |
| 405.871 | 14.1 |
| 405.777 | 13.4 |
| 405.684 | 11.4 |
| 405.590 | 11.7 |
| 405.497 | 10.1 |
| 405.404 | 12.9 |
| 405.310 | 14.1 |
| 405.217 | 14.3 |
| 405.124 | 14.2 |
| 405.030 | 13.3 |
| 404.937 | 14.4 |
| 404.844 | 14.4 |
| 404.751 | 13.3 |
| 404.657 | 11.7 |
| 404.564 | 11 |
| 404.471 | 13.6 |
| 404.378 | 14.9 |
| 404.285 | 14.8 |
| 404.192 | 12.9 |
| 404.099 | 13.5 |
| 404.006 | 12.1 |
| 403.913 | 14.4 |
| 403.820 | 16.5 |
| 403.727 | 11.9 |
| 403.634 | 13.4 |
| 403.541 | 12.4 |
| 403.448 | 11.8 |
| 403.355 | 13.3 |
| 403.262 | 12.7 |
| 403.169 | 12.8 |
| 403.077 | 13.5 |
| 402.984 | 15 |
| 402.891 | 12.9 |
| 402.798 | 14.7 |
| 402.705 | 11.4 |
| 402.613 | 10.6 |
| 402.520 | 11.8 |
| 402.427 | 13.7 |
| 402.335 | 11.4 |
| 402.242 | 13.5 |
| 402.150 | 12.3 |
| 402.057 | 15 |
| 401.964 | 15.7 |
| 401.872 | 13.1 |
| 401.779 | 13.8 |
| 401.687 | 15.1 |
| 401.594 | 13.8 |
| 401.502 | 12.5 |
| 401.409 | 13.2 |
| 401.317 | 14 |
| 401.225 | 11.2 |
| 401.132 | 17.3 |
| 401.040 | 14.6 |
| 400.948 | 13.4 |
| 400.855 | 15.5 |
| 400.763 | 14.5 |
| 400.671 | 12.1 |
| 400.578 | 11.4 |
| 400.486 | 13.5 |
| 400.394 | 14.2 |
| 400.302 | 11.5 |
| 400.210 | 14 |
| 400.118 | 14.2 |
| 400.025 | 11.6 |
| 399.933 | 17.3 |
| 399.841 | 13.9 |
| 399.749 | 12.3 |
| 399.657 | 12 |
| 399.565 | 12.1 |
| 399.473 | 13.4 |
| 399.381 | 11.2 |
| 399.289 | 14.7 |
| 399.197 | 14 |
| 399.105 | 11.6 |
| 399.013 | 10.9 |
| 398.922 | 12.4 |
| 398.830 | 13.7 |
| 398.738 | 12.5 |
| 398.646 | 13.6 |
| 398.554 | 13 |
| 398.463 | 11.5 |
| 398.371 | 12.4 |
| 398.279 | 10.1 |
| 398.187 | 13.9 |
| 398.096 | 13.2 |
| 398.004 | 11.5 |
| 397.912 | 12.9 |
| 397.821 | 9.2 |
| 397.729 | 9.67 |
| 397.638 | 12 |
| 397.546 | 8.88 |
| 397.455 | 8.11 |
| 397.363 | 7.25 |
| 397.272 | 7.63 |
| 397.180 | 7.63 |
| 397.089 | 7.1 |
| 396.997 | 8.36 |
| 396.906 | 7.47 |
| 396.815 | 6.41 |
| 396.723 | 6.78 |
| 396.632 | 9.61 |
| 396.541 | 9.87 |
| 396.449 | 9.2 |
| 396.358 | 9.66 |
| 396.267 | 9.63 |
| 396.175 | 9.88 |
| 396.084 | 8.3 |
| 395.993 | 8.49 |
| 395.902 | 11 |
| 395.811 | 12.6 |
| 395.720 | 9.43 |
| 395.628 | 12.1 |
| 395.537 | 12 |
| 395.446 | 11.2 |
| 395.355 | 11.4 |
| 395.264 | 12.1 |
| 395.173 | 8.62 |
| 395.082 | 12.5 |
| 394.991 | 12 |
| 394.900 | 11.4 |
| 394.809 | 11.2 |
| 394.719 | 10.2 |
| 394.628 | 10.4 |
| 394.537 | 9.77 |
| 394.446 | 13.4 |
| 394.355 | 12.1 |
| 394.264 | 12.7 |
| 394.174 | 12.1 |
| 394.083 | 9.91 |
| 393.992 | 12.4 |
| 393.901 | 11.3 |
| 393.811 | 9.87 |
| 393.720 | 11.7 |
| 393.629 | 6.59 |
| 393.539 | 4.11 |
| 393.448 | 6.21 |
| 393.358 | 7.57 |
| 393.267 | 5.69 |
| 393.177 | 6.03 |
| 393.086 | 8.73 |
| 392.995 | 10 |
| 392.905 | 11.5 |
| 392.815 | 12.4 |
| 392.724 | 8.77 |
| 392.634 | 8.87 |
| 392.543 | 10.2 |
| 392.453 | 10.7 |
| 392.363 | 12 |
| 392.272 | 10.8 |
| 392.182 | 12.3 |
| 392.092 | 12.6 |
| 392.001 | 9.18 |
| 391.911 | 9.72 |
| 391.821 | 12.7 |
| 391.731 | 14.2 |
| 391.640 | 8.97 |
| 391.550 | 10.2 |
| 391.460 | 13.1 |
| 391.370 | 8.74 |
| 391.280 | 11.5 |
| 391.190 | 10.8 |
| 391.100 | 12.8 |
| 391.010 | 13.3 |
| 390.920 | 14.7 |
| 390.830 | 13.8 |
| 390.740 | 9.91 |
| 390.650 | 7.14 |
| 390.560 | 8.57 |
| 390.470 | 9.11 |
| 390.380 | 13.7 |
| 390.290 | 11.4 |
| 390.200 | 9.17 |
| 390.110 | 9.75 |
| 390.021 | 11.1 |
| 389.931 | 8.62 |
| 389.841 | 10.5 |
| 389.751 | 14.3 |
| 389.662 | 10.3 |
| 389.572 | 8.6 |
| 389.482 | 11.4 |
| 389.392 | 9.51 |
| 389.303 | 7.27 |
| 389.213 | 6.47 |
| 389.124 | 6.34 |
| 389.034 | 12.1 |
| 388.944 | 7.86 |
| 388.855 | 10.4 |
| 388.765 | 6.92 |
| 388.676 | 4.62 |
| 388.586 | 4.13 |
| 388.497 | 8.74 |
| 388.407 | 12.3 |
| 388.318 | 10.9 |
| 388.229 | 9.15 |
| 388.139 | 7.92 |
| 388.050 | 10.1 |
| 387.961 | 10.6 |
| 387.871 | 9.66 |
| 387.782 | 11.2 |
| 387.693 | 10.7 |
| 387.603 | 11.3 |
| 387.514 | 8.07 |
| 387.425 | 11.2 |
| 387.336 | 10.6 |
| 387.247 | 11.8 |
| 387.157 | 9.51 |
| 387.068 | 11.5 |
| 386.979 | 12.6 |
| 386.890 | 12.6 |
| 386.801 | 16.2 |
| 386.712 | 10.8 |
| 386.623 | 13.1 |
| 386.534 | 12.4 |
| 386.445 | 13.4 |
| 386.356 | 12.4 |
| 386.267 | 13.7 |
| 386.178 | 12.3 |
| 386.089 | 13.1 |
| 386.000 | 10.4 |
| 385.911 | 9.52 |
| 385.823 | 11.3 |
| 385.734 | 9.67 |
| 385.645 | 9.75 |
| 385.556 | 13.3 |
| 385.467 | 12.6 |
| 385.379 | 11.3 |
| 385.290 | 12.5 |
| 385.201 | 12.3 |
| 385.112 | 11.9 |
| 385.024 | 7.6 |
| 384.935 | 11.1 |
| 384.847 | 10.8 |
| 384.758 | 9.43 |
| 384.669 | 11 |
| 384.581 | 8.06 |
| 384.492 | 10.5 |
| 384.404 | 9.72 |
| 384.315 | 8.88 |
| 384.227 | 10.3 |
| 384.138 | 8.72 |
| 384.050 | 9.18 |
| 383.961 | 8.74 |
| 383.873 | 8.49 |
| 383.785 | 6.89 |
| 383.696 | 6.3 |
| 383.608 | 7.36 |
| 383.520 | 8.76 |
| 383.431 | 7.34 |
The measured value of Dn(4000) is 1.3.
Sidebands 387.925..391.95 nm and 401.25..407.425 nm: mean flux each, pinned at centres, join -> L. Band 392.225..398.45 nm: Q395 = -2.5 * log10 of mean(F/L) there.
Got 0.12 mag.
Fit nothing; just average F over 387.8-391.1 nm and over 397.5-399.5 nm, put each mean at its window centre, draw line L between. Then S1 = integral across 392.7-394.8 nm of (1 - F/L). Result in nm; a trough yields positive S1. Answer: 0.22 nm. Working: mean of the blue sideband 9.79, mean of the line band 9.75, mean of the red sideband 12.1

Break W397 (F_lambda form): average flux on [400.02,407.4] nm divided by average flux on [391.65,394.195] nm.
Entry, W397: 1.31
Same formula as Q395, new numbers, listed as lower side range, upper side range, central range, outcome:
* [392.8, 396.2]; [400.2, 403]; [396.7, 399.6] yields 0.11 mag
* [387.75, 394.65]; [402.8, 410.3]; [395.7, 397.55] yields 0.23 mag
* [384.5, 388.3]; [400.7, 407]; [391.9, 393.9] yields 0.26 mag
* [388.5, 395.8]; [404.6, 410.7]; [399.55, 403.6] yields -0.20 mag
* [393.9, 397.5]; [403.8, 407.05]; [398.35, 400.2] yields -0.17 mag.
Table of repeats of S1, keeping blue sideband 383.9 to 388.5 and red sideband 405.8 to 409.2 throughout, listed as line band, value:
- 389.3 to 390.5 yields 0.063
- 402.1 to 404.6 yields -0.336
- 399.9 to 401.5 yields -0.313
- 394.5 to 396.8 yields 0.189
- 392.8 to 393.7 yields 0.268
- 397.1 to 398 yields 0.163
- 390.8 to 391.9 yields -0.087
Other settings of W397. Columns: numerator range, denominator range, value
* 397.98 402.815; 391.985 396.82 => 1.30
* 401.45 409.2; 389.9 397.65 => 1.24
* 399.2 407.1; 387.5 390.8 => 1.38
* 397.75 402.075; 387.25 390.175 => 1.38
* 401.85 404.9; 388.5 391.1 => 1.36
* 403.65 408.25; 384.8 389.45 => 1.19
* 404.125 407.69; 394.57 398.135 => 1.26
